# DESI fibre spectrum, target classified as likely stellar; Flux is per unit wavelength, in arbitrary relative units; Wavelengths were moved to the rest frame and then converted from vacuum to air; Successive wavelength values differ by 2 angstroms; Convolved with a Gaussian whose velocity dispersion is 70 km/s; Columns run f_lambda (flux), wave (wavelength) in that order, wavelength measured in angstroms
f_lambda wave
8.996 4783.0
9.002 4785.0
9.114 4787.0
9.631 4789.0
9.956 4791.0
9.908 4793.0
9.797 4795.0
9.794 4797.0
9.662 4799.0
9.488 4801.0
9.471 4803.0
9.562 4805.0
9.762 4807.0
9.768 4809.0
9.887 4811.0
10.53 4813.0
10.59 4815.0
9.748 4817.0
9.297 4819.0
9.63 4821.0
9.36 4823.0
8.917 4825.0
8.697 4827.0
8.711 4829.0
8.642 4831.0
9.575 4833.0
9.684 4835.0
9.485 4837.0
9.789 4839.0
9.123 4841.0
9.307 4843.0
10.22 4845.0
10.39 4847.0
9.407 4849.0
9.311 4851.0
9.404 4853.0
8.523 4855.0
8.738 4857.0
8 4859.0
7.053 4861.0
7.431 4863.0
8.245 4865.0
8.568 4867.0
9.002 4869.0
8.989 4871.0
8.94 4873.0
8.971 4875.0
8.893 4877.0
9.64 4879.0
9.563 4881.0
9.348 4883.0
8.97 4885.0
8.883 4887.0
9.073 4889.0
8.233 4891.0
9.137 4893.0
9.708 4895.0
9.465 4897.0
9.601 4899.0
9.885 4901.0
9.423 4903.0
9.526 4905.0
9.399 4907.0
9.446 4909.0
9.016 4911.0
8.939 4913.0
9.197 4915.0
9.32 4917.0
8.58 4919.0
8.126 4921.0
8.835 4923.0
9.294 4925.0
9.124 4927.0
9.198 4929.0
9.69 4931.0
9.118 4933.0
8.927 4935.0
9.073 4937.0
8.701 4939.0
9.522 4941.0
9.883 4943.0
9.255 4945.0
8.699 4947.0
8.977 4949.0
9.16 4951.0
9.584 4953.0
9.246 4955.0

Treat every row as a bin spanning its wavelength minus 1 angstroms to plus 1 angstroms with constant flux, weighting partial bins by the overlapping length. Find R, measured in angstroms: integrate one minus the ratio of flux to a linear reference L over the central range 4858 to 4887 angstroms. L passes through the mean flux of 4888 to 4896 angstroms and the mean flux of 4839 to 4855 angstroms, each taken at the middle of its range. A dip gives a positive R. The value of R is 1.7 angstroms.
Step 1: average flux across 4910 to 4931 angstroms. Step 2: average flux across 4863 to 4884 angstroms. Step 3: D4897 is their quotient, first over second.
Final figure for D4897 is 1.0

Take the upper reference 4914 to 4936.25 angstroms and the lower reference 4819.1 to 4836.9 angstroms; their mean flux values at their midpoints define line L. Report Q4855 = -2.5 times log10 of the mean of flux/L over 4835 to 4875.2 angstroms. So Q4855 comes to 0.02 mag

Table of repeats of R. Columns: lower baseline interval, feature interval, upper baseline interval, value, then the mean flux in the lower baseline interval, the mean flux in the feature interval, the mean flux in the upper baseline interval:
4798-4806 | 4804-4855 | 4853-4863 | -3.94 angstroms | 9.55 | 9.53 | 8.15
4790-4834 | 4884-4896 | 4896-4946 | 0.42 angstroms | 9.58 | 9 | 9.22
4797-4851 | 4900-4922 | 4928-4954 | 0.32 angstroms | 9.56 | 9.17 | 9.21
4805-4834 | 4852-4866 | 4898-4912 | 1.91 angstroms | 9.51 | 8.2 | 9.47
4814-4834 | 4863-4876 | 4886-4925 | 0.76 angstroms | 9.32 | 8.68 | 9.15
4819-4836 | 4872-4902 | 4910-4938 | -0.46 angstroms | 9.16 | 9.22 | 9.03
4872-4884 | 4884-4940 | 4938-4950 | 0.36 angstroms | 9.23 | 9.14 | 9.17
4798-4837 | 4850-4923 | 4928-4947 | 3.10 angstroms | 9.52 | 8.96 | 9.23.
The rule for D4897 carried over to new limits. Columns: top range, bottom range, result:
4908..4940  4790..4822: 0.92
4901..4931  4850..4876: 1.07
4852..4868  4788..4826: 0.85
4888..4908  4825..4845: 1.01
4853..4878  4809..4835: 0.89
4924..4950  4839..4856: 0.97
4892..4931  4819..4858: 0.99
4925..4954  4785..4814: 0.95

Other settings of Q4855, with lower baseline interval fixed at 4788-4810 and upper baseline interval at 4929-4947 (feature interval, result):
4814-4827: 0.013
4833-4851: -0.010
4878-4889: 0.019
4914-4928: 0.044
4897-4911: -0.017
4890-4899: 0.023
